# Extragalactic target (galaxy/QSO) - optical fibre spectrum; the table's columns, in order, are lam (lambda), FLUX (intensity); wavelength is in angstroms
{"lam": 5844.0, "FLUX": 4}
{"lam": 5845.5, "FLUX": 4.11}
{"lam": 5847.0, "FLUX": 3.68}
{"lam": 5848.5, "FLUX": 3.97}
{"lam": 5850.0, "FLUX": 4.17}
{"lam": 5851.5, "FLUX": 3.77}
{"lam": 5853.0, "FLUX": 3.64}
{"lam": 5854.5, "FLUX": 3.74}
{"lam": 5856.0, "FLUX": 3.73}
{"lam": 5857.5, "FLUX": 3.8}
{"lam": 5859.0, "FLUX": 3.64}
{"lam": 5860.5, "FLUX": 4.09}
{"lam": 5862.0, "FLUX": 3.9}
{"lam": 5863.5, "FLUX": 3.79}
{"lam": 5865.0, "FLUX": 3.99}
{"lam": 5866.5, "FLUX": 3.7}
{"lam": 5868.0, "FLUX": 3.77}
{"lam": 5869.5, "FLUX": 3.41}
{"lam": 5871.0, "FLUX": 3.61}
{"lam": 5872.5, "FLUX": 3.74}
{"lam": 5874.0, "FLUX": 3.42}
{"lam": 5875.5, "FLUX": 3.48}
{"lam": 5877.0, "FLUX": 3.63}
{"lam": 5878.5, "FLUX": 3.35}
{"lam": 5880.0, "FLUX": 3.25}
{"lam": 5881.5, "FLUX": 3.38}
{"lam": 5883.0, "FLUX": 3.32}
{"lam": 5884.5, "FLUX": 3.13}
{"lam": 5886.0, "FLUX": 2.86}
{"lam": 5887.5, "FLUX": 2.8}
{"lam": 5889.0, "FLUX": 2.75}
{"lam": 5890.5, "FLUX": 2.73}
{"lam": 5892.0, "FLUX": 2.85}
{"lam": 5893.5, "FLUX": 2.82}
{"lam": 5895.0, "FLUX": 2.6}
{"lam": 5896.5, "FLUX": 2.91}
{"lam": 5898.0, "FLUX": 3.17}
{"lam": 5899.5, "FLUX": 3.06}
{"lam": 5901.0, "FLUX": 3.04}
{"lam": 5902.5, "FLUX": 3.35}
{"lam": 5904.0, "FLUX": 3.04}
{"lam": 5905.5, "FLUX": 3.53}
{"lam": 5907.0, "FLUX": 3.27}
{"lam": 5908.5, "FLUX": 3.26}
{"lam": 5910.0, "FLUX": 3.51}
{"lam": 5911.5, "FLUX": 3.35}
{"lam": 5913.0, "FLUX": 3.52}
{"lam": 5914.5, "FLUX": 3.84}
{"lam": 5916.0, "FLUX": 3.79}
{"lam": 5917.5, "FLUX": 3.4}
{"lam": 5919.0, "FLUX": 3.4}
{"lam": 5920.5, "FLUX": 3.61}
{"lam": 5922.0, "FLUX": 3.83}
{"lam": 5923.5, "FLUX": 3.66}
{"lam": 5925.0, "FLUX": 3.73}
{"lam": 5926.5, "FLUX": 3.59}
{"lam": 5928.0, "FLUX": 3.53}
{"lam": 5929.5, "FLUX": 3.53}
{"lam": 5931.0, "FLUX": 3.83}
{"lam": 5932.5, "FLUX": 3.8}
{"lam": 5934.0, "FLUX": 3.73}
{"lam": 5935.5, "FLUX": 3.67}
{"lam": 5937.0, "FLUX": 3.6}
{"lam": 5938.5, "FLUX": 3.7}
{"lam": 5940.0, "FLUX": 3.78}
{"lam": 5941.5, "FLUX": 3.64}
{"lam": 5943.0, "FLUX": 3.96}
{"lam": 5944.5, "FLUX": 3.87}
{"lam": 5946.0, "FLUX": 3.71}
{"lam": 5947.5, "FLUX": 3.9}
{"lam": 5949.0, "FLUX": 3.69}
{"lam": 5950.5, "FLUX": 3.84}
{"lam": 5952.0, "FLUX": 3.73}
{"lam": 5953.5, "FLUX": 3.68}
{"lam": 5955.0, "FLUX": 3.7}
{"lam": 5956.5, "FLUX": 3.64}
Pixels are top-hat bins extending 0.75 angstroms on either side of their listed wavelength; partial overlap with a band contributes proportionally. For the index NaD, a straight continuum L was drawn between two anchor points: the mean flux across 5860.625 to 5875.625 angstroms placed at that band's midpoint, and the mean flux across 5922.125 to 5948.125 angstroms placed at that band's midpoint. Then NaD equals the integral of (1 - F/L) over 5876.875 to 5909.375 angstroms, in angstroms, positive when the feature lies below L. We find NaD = 5.5 angstroms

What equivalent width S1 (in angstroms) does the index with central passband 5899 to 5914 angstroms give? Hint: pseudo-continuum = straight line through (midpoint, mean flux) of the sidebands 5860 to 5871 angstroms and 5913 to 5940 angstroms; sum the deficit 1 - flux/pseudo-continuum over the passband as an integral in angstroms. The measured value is 1.60 angstroms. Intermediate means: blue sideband 3.79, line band 3.31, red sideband 3.66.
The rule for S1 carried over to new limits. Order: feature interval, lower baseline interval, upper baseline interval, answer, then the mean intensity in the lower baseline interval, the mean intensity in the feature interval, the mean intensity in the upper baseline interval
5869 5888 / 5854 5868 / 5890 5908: 0.7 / 3.82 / 3.34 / 3.04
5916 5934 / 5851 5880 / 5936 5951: 0.5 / 3.68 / 3.64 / 3.77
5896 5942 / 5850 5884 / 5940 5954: 2.8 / 3.65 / 3.51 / 3.78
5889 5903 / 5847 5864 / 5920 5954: 3.1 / 3.83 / 2.93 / 3.72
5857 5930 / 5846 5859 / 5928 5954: 7.3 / 3.81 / 3.4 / 3.74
